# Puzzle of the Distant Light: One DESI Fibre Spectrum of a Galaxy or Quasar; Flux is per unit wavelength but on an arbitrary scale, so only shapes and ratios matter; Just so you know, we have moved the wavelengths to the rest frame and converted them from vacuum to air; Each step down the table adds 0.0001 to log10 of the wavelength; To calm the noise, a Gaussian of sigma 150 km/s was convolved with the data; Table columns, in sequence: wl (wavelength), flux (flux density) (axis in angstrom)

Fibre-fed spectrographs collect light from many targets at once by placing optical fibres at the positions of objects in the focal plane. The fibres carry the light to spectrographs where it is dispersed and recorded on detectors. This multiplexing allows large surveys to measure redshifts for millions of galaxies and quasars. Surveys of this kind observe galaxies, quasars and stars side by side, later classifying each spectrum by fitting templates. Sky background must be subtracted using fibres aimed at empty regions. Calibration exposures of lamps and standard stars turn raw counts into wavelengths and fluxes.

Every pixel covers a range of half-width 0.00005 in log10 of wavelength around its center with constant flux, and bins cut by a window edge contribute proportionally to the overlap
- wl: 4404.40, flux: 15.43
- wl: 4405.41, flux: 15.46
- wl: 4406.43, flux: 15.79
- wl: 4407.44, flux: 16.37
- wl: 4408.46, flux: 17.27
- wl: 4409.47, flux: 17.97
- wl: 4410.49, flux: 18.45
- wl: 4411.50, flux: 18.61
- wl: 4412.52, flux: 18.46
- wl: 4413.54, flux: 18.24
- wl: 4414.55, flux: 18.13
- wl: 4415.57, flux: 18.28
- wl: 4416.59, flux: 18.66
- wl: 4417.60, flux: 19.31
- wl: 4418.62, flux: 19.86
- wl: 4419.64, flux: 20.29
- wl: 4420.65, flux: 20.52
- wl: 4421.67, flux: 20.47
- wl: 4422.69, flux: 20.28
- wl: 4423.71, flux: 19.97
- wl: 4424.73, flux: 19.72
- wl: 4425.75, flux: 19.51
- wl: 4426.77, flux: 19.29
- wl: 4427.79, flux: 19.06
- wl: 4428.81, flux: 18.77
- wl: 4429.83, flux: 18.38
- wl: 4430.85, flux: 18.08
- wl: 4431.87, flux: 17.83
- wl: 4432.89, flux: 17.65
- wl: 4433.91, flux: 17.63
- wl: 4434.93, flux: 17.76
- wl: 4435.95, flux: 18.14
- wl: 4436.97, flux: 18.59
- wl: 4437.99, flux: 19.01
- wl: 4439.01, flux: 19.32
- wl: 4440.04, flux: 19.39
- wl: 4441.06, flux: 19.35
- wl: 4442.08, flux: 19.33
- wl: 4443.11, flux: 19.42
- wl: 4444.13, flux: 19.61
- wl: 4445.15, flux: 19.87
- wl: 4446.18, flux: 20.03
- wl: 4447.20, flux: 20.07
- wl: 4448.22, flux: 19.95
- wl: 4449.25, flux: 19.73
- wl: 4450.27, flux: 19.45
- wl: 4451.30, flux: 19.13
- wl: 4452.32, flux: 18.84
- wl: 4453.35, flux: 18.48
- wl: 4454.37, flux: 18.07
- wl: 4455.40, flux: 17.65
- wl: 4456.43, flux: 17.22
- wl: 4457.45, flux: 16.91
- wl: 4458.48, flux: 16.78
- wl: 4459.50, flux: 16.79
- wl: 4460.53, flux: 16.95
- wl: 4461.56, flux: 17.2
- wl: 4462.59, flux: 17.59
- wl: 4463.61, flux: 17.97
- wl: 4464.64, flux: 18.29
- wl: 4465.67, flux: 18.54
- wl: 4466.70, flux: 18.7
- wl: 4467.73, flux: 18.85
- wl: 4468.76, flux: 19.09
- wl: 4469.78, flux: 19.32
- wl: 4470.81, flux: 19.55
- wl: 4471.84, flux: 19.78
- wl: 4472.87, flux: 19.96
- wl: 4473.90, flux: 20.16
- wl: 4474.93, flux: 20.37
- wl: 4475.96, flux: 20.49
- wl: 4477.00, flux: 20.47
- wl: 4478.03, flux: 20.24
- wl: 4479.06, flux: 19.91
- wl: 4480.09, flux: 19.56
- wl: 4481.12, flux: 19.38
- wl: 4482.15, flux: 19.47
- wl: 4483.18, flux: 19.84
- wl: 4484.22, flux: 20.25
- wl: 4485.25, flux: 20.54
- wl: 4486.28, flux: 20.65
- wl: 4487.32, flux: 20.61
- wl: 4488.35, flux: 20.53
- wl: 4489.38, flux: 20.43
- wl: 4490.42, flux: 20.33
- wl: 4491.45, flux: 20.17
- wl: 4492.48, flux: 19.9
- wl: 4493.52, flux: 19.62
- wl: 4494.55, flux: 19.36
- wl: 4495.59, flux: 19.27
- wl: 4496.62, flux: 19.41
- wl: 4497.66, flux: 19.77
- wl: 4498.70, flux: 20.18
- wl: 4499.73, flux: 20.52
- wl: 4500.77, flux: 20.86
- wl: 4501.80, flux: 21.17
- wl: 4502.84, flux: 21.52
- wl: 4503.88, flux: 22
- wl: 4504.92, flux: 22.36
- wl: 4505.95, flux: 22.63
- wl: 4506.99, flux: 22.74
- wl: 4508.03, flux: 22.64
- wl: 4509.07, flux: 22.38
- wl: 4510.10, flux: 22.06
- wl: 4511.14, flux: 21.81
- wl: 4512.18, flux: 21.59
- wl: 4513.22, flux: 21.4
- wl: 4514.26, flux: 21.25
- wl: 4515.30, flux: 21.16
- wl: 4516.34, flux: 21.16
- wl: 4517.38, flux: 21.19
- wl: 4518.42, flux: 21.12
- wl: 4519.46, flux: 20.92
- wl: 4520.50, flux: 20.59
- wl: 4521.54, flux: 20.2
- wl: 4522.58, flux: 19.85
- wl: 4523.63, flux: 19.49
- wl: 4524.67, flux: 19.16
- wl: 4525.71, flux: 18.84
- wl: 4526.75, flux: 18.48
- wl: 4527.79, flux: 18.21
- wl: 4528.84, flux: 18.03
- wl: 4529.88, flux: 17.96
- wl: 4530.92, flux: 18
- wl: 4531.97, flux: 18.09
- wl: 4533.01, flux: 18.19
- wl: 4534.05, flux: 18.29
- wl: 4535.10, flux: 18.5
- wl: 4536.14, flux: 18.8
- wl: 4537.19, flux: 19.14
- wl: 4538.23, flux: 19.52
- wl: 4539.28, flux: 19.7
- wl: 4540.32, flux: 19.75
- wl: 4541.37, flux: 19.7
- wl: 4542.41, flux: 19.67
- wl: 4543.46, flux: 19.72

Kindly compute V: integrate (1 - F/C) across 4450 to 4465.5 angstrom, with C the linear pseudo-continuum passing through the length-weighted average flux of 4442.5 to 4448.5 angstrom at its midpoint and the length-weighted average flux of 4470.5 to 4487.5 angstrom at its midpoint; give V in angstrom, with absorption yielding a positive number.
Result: 1.6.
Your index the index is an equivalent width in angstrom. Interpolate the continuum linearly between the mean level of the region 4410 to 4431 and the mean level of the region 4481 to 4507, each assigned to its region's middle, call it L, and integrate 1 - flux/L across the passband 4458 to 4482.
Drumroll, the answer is 1.3 angstrom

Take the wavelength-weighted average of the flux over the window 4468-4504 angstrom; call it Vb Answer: 20.1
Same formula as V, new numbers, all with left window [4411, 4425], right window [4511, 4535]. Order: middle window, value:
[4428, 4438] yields 0.63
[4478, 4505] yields -0.90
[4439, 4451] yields -0.12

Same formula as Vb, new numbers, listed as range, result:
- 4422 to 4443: 18.9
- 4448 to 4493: 19.2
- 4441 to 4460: 18.8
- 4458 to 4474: 18.4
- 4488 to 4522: 21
